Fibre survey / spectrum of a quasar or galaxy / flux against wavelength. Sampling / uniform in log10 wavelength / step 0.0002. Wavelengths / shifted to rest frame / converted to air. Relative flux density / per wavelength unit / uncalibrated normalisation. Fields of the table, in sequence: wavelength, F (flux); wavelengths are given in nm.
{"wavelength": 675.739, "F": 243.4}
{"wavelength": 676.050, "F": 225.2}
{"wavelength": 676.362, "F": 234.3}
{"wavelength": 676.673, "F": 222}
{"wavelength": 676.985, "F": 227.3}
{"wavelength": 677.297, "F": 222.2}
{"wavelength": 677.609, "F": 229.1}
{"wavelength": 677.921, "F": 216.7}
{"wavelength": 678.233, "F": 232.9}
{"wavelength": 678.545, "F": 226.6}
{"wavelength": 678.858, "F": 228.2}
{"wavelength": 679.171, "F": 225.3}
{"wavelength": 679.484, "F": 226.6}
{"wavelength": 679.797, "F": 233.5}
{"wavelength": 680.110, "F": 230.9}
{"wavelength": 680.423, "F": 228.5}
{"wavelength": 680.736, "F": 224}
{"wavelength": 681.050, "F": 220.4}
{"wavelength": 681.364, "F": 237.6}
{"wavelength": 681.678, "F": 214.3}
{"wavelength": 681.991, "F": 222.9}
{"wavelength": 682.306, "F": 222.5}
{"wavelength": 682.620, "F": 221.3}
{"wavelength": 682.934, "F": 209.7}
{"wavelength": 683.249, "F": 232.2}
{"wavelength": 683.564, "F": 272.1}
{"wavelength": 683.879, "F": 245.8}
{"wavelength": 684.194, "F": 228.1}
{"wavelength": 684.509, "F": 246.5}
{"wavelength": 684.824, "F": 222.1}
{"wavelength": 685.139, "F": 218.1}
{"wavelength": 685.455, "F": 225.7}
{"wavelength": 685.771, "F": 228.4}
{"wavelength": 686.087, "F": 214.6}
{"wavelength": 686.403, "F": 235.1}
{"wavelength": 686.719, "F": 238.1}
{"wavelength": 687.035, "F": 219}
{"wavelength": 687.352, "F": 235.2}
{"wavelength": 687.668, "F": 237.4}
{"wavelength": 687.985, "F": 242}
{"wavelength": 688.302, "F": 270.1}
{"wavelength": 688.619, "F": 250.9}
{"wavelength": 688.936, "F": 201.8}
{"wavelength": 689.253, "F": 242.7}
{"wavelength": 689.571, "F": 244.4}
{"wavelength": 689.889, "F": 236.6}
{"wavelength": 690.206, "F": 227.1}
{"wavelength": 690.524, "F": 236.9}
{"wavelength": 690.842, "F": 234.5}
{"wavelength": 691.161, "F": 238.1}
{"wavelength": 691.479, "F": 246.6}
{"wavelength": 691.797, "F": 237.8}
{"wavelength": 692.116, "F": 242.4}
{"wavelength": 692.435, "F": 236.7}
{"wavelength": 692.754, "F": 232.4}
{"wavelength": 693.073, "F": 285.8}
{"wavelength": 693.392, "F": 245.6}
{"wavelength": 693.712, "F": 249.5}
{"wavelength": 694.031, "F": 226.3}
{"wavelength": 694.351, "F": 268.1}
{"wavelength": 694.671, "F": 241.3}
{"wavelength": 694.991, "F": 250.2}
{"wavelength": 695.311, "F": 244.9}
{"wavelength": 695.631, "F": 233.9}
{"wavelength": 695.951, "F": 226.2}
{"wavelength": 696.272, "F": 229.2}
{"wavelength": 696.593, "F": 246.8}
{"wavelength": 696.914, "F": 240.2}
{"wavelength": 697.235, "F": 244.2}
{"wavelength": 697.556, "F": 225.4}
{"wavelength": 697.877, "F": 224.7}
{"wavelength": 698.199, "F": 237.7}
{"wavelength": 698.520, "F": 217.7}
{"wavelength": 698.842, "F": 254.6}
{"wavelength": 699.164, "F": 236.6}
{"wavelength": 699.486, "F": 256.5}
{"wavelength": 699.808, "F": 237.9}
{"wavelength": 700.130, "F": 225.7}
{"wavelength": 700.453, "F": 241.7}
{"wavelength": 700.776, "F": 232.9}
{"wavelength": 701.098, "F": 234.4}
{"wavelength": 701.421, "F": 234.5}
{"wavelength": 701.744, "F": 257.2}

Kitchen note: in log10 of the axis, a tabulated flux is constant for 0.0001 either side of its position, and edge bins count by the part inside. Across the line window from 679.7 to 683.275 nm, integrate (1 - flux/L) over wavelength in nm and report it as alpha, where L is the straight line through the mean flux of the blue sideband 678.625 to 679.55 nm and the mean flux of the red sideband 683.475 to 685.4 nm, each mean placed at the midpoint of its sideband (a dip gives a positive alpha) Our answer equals 0.104 nm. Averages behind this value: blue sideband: 226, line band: 224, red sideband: 237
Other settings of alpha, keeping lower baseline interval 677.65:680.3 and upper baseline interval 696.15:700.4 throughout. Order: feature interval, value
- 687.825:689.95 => -0.08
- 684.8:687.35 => 0.06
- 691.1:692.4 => -0.04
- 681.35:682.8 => 0.04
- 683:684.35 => -0.07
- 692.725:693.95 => -0.10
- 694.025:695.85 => -0.08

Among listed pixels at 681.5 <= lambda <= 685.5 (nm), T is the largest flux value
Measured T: 272.1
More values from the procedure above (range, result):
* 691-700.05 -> 285.8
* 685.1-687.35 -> 238.1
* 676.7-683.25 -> 237.6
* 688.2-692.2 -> 270.1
